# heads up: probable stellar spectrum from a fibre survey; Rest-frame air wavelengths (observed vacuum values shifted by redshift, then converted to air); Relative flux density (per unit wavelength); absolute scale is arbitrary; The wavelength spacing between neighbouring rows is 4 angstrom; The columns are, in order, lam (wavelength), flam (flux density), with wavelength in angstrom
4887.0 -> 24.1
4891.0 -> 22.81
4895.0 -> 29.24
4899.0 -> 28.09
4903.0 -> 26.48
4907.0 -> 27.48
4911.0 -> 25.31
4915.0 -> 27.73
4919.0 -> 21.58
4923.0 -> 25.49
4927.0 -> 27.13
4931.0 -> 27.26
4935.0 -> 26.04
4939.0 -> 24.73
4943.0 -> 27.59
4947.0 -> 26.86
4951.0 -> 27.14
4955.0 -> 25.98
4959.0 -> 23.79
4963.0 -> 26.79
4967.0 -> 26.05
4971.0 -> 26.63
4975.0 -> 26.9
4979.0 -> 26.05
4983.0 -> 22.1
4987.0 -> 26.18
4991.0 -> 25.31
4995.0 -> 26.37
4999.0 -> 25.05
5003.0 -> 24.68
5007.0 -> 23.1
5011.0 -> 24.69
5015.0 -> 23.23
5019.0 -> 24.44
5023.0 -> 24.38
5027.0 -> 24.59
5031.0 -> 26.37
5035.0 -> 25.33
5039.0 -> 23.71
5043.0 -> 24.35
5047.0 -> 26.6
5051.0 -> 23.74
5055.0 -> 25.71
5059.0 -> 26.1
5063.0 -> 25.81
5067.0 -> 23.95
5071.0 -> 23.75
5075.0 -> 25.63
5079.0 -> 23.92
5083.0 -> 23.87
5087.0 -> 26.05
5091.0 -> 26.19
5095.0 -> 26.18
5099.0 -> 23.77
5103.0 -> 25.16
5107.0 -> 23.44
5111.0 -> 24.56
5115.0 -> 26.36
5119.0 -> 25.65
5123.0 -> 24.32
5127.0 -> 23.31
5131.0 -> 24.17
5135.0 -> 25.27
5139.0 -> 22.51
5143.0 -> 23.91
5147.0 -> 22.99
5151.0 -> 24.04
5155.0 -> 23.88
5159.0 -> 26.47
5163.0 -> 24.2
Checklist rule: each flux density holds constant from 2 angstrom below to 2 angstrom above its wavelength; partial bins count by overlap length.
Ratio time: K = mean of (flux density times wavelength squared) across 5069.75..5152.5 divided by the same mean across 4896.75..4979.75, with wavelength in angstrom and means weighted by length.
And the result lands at 1.00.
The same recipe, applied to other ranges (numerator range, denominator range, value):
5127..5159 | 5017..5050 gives 1.00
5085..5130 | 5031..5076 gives 1.02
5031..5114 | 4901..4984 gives 1.01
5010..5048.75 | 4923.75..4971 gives 0.97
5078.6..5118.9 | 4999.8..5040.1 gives 1.05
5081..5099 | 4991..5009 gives 1.06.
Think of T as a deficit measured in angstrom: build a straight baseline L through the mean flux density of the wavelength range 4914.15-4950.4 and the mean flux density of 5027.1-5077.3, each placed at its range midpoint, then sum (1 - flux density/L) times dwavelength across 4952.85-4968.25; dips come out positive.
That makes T 0.1 angstrom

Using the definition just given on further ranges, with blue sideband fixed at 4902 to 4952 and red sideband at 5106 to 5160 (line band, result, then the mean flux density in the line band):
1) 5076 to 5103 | -0.34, 25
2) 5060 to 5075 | 0.10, 24.8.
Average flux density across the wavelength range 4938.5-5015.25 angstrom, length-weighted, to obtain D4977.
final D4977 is 25.5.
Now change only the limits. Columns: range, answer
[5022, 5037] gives 25.2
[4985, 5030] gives 24.8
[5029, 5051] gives 25.1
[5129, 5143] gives 24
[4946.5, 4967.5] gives 26.1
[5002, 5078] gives 24.7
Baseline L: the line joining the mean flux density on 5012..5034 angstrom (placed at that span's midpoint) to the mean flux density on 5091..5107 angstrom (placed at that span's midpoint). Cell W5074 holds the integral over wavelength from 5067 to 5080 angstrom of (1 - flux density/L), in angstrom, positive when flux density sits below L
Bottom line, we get 0.2 angstrom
